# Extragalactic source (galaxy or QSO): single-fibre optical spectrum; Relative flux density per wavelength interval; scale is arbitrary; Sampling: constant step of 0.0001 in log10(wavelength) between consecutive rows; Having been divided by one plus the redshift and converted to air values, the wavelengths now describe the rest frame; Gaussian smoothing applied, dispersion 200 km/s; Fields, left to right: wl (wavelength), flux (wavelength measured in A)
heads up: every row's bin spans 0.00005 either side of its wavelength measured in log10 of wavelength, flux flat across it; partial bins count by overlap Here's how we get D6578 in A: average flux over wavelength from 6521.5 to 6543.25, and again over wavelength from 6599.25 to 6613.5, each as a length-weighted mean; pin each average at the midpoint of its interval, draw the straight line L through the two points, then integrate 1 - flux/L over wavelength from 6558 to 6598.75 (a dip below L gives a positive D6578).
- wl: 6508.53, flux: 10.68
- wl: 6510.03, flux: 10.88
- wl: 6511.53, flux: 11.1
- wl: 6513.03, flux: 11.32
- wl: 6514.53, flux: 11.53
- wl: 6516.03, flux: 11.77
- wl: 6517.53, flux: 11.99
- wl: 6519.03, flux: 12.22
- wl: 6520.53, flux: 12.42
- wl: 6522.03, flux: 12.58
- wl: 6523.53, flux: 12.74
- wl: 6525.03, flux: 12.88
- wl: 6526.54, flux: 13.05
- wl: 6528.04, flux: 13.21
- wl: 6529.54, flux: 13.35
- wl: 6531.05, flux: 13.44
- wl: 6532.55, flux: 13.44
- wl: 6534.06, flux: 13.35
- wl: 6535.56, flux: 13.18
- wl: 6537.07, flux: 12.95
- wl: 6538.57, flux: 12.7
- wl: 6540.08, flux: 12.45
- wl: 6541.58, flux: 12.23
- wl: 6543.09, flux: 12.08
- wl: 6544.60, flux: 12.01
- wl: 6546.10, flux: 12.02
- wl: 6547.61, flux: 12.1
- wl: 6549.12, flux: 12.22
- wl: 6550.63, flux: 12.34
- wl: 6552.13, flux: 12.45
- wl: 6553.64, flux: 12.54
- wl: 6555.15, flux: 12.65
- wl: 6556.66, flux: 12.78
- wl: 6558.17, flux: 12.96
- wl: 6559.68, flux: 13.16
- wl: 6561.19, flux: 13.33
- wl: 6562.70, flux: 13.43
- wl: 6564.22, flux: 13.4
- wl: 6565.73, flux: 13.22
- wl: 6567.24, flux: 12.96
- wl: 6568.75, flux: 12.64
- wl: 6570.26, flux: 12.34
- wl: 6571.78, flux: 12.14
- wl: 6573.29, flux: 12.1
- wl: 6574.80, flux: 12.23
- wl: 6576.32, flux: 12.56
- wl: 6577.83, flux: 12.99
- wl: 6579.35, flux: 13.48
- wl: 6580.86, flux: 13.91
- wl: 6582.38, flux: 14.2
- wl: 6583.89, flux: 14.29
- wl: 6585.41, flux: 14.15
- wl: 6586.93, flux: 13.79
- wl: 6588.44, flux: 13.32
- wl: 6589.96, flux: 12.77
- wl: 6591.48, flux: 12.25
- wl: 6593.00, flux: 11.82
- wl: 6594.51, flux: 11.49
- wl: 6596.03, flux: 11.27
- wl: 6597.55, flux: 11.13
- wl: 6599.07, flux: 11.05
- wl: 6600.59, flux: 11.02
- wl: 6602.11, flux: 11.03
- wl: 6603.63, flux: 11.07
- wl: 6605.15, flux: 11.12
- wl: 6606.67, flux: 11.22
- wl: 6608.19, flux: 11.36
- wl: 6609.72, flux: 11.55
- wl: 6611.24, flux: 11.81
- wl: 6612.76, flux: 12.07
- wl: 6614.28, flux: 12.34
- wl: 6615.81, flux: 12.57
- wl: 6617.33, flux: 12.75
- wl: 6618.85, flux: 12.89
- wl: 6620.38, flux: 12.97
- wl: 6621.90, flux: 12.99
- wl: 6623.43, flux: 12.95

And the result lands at -3.05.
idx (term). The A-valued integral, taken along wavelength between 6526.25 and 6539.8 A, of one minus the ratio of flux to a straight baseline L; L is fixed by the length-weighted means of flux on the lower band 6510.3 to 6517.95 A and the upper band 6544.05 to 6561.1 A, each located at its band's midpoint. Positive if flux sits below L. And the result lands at -1.3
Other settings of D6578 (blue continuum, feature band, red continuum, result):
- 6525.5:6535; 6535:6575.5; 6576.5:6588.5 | 2.7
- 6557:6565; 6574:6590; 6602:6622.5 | -0.9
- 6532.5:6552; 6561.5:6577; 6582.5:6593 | 0.3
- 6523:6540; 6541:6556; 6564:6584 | 0.9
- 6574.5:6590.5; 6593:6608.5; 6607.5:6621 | 1.9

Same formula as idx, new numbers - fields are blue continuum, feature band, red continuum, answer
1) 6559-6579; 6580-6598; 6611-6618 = -0.4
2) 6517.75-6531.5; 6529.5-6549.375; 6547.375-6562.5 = 0.2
